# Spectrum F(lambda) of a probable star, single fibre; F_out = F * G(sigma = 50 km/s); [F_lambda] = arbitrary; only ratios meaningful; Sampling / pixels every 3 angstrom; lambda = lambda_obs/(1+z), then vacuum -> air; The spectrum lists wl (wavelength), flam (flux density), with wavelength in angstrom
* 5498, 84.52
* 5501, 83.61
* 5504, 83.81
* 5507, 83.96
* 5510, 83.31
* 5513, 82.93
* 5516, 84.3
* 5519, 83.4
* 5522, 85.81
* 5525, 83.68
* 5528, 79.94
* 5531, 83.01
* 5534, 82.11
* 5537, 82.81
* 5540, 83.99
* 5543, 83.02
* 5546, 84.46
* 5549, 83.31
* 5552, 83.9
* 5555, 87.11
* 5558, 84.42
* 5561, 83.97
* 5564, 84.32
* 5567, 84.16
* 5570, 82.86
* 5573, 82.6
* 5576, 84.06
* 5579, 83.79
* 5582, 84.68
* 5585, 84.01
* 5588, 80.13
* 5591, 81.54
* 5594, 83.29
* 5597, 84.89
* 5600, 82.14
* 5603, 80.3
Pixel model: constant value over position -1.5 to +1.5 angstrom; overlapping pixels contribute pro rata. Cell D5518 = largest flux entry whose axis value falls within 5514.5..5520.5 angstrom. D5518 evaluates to 84.3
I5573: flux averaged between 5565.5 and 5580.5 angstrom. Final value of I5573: 83.5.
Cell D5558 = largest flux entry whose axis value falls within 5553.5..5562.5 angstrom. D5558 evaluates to 87.11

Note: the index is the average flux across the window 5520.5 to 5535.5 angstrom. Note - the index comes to 82.9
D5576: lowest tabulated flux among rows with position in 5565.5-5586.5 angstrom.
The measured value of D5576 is 82.6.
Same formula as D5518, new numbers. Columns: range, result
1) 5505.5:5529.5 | 85.81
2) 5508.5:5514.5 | 83.31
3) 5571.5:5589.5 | 84.68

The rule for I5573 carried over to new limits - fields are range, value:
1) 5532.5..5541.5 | 83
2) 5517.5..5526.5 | 84.3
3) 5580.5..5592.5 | 82.6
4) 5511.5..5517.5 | 83.6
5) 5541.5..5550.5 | 83.6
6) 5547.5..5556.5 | 84.8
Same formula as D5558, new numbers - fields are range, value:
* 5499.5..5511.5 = 83.96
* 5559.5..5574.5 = 84.32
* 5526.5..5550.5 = 84.46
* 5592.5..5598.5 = 84.89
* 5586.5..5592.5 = 81.54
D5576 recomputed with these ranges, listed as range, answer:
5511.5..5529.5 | 79.94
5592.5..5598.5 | 83.29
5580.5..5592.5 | 80.13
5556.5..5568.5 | 83.97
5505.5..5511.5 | 83.31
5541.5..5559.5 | 83.02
